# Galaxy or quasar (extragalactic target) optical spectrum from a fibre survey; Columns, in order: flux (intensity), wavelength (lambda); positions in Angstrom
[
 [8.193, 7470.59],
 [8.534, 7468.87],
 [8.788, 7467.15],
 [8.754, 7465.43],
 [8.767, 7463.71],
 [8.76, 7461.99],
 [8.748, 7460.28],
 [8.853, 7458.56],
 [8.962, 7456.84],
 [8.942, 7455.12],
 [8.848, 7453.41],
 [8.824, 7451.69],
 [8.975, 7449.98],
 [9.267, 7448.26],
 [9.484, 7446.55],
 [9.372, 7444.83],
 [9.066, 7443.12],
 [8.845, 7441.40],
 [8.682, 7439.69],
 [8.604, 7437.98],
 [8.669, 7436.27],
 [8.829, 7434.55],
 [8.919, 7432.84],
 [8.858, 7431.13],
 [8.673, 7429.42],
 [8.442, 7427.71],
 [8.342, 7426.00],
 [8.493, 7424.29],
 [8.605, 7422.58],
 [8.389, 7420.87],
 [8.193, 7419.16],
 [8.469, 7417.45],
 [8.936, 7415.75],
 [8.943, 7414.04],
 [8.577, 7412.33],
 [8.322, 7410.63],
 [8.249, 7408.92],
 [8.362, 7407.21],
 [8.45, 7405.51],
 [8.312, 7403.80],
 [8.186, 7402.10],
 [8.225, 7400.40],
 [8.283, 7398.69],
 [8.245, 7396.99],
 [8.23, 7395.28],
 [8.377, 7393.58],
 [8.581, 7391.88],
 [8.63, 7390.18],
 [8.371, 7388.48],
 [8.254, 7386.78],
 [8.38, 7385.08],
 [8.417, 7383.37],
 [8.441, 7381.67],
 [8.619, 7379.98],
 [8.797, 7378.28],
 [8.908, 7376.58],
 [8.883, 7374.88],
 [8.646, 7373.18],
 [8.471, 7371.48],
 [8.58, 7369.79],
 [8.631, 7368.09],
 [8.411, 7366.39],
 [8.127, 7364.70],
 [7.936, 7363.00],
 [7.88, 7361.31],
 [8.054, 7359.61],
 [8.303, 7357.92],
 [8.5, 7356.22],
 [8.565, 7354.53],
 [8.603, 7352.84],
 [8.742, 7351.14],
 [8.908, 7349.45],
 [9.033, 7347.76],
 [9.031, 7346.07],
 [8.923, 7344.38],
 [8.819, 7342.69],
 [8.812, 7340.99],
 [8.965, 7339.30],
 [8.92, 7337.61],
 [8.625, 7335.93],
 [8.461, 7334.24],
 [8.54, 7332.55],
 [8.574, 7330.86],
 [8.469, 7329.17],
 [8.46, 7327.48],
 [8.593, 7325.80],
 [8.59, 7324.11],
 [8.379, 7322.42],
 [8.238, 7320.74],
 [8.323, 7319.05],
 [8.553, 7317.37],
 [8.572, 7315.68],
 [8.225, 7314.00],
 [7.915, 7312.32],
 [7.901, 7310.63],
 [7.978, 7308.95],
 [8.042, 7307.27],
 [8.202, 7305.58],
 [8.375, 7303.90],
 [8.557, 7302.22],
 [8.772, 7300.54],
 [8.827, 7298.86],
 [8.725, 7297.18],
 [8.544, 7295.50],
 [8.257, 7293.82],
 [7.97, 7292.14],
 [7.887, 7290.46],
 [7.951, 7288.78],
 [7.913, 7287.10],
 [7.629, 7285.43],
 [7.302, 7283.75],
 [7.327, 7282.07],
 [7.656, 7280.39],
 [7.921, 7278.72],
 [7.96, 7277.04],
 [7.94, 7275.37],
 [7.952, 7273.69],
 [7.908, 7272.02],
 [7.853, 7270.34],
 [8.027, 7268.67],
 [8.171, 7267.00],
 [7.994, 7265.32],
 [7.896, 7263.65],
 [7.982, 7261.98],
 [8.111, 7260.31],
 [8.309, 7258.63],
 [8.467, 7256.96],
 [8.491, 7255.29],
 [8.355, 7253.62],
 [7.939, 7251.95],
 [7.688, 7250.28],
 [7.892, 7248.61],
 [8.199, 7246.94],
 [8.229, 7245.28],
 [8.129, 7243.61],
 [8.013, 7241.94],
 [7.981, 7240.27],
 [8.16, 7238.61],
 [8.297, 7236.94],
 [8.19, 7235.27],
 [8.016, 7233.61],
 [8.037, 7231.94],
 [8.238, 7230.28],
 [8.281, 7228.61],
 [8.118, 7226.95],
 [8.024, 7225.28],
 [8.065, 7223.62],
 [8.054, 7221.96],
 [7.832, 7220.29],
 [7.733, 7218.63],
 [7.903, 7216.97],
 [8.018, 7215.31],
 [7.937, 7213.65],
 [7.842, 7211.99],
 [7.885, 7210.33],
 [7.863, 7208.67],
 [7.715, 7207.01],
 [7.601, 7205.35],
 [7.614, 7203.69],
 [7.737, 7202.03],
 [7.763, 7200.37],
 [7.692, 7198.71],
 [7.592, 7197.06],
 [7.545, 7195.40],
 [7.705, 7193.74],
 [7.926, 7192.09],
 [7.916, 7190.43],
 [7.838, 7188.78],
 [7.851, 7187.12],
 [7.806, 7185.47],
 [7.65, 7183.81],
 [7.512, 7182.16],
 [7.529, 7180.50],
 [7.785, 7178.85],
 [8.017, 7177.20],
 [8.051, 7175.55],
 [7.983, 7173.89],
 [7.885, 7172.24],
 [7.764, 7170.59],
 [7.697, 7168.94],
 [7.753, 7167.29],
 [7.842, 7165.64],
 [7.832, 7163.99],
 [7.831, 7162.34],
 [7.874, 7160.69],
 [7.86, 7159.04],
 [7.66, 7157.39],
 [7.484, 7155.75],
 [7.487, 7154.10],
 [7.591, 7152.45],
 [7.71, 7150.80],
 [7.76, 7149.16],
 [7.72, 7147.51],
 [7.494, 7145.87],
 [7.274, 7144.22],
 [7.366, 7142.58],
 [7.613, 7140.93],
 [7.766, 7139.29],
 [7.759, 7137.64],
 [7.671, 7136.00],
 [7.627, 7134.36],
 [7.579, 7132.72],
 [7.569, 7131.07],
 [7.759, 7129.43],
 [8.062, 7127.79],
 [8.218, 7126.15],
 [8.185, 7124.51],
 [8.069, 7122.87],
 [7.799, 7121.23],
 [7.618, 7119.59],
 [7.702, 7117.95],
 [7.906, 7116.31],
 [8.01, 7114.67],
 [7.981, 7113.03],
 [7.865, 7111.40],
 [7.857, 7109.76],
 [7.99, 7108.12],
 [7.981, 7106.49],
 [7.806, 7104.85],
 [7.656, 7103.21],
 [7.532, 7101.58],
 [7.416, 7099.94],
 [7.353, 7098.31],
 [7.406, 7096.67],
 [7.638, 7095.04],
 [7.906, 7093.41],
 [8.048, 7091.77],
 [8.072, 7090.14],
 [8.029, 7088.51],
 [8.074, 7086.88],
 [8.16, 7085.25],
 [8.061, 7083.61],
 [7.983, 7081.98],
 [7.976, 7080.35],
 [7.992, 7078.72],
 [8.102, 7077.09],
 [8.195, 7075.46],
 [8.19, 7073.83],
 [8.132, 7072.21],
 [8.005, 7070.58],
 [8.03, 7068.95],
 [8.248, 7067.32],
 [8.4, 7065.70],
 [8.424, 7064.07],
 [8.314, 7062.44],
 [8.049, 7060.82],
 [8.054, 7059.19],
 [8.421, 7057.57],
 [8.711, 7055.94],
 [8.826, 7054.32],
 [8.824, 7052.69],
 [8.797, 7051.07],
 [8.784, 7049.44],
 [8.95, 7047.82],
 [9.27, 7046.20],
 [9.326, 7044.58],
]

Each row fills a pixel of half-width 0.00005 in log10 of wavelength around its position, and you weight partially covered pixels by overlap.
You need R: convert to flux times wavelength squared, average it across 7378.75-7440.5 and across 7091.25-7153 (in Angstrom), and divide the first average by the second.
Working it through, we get 1.19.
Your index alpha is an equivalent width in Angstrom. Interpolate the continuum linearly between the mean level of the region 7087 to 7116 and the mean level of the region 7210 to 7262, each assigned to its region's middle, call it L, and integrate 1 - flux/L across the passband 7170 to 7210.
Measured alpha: 1.1 Angstrom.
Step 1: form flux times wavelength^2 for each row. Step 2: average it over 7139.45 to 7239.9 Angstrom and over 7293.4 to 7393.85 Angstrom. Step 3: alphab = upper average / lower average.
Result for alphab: 1.1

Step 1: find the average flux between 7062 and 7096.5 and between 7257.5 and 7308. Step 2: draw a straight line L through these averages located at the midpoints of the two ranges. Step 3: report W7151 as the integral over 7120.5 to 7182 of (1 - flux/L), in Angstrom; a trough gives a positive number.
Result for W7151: 2.5 Angstrom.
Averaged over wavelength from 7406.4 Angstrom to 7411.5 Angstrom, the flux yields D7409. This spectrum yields 8.31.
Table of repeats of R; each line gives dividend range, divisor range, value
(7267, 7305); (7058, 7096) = 1.06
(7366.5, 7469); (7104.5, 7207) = 1.20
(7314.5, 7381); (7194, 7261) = 1.11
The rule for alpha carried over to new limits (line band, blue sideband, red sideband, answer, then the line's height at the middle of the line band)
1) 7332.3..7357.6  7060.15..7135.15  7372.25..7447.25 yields -0.94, 8.44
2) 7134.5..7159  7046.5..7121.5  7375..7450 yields 1.72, 8.18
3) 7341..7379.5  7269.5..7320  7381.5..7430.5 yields -1.36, 8.29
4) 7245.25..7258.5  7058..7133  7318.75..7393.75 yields 0.24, 8.31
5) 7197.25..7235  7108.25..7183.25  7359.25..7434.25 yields 0.26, 7.96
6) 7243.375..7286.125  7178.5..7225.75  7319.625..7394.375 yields 0.66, 8.1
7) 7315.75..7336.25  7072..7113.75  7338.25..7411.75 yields -0.22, 8.4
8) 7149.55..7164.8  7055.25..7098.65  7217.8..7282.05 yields 0.68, 8.06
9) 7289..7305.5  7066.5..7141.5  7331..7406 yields -0.11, 8.35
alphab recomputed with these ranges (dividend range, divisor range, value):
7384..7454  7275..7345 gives 1.07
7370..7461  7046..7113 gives 1.17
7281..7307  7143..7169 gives 1.10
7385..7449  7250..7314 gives 1.10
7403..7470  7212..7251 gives 1.15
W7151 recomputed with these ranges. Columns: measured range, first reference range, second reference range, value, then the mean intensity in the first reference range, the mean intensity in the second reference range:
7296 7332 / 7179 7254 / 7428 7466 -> -0.3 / 7.91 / 8.89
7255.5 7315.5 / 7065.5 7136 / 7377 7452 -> 1.7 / 7.9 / 8.6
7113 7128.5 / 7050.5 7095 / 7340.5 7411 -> 0.6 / 8.21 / 8.49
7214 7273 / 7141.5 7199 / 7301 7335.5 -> -0.3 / 7.72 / 8.35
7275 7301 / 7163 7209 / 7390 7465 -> 0.4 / 7.77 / 8.66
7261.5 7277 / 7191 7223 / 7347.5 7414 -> 0.1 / 7.79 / 8.45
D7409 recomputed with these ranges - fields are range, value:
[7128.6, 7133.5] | 7.63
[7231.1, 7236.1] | 8.09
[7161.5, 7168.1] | 7.81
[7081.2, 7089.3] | 8.06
